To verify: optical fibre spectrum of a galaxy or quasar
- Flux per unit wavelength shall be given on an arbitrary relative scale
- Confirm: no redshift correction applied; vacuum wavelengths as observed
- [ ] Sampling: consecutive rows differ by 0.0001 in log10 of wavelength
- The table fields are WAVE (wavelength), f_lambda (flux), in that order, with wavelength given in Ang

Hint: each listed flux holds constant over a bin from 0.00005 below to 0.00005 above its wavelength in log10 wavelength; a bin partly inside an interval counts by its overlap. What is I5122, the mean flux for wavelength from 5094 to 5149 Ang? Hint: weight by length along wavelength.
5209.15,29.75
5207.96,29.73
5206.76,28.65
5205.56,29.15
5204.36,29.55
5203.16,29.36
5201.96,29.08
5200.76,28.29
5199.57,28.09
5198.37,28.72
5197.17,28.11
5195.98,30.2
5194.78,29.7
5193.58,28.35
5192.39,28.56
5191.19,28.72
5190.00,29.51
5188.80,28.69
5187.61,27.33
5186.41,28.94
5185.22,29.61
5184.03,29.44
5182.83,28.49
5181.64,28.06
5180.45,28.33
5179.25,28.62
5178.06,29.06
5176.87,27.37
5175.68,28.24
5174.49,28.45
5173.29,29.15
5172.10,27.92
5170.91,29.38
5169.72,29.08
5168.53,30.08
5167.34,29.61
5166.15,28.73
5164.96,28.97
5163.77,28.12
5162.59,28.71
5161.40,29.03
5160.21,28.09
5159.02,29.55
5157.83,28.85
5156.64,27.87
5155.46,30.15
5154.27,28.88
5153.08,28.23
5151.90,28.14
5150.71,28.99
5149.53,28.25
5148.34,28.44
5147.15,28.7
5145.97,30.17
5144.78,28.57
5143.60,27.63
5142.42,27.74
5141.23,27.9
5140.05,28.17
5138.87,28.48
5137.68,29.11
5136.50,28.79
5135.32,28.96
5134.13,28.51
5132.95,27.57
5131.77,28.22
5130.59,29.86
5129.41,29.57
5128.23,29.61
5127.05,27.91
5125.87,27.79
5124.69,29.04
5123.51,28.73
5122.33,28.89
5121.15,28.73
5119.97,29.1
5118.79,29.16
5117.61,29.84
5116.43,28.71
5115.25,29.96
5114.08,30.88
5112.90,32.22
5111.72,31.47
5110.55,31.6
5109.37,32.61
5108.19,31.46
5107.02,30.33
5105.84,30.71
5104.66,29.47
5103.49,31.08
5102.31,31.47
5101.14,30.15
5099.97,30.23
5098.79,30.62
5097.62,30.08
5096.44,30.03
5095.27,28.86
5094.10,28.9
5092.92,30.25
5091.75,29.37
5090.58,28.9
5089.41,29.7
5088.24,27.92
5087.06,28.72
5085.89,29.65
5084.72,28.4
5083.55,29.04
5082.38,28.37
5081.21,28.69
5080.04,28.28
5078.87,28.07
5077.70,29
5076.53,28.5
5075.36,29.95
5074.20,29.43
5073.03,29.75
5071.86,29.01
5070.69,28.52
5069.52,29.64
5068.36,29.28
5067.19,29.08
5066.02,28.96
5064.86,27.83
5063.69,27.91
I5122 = 29.5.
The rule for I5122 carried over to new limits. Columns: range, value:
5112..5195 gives 28.8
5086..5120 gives 30.1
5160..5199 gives 28.8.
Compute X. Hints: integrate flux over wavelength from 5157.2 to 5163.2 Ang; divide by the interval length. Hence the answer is 28.8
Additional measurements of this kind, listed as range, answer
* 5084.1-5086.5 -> 29.1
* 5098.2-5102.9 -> 30.6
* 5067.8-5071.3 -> 29.2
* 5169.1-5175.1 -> 28.8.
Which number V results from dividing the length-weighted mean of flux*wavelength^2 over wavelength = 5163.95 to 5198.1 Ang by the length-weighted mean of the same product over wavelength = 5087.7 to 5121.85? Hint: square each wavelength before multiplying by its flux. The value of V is 0.98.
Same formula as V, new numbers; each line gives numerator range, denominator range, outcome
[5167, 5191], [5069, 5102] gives 1.02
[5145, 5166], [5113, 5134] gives 1.00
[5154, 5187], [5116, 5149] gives 1.02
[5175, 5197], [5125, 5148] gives 1.02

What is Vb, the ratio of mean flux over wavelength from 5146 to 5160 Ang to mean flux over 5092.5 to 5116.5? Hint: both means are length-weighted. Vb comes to 0.94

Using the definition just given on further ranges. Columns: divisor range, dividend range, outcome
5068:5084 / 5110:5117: 1.06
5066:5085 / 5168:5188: 0.99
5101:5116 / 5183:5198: 0.93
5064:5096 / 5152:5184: 0.99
